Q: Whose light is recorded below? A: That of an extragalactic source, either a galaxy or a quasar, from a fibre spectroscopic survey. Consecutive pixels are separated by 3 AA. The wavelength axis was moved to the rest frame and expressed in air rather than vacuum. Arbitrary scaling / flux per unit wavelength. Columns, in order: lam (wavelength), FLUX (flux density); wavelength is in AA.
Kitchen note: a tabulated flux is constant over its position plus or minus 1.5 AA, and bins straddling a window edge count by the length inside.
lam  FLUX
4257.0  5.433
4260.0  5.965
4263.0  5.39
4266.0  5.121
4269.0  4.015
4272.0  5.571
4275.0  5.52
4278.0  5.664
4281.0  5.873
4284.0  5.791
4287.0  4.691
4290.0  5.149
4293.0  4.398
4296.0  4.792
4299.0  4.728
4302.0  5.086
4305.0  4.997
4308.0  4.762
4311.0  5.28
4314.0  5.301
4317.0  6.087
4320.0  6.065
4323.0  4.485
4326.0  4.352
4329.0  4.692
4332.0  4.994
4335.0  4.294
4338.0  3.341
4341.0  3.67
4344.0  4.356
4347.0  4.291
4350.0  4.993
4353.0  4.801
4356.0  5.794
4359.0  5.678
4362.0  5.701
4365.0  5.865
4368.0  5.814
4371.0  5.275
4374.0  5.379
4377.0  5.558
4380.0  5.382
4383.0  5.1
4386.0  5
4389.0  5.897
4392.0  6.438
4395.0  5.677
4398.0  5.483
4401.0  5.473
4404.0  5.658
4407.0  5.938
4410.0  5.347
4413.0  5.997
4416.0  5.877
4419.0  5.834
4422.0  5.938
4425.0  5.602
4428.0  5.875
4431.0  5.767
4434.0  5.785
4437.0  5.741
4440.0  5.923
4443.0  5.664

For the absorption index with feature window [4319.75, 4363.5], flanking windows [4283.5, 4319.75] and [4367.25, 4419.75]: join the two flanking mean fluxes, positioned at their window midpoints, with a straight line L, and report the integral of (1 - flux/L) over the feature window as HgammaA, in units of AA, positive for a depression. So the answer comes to 4.9 AA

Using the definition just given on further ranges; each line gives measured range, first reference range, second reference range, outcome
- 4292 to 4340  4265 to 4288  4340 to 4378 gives 3.6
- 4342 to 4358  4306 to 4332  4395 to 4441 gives 1.4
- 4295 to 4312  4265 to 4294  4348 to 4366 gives 1.1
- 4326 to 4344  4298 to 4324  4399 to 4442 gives 3.8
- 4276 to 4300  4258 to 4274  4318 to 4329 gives -0.1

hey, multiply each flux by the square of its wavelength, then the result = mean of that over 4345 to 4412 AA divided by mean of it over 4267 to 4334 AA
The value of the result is 1.1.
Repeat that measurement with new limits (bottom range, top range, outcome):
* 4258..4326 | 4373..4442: 1.15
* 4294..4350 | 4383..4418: 1.24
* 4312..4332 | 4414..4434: 1.18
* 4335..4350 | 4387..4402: 1.46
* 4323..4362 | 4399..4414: 1.26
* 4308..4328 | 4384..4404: 1.12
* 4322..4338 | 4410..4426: 1.36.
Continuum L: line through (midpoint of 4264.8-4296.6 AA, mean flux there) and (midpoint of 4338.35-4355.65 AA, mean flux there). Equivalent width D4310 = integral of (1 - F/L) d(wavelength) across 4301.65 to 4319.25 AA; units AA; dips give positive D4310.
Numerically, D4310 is -1.7 AA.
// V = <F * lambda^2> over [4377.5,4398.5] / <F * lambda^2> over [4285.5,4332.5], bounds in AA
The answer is 1.2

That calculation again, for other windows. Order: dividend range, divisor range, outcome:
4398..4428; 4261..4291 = 1.15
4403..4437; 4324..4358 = 1.33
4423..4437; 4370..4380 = 1.09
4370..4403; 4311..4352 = 1.20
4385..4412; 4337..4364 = 1.21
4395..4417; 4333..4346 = 1.47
